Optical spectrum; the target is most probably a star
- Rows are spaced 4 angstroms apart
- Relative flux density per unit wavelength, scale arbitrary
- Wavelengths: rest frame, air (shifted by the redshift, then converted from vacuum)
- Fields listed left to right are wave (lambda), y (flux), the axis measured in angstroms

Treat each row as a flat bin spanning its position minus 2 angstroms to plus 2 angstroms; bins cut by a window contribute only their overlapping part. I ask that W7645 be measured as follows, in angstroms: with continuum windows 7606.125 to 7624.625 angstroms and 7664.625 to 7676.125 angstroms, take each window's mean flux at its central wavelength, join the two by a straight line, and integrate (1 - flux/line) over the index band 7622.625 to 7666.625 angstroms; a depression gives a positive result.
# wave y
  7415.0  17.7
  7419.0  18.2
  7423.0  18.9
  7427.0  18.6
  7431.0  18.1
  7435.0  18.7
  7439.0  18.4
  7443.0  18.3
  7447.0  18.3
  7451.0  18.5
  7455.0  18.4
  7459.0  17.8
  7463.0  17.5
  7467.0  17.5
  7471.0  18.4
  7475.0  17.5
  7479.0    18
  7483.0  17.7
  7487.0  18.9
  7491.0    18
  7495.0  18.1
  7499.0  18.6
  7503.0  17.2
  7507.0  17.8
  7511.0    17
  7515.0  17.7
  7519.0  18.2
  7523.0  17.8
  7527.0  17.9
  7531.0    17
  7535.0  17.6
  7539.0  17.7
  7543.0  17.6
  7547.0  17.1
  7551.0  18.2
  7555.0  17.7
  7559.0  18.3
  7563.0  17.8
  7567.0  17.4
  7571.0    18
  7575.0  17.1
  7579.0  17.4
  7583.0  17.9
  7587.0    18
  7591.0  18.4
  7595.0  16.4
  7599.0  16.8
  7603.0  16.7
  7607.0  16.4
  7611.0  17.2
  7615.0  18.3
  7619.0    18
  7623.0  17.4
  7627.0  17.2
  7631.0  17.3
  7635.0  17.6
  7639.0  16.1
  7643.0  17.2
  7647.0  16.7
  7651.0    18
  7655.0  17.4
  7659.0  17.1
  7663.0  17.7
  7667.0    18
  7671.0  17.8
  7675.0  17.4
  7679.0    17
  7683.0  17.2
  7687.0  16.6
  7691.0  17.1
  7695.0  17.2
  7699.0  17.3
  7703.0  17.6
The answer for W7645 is 1.0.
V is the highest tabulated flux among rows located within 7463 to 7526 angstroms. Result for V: 18.9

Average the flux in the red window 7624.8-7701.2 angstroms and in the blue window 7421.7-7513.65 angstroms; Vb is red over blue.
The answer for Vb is 0.95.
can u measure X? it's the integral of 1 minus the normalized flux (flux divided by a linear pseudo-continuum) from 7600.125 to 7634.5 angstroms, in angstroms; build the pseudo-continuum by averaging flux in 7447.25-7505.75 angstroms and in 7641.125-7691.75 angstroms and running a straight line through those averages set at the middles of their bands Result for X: 0.38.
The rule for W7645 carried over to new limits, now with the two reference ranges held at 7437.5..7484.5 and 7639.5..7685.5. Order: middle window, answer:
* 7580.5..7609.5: 0.6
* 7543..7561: -0.1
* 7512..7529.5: 0.0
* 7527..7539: 0.2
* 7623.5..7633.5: 0.1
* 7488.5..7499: -0.2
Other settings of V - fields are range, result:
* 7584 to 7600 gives 18.4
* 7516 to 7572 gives 18.3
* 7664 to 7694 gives 18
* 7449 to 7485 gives 18.5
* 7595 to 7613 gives 17.2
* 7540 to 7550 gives 17.6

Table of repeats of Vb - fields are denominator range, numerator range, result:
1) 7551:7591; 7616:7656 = 0.97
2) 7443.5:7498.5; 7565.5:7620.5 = 0.96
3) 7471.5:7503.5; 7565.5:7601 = 0.97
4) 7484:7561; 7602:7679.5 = 0.97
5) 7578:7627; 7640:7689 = 1.00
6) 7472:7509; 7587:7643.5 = 0.96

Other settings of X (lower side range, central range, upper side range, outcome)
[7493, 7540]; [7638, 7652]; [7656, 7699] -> 0.32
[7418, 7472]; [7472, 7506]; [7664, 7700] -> 0.14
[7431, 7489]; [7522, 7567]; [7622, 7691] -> 0.20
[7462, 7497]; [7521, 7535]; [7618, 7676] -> 0.18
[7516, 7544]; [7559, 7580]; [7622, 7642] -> -0.18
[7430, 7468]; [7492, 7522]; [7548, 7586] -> 0.26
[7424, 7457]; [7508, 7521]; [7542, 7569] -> 0.24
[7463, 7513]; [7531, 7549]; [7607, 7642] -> 0.23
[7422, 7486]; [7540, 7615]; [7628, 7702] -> 0.62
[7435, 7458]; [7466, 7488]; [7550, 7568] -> 0.32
